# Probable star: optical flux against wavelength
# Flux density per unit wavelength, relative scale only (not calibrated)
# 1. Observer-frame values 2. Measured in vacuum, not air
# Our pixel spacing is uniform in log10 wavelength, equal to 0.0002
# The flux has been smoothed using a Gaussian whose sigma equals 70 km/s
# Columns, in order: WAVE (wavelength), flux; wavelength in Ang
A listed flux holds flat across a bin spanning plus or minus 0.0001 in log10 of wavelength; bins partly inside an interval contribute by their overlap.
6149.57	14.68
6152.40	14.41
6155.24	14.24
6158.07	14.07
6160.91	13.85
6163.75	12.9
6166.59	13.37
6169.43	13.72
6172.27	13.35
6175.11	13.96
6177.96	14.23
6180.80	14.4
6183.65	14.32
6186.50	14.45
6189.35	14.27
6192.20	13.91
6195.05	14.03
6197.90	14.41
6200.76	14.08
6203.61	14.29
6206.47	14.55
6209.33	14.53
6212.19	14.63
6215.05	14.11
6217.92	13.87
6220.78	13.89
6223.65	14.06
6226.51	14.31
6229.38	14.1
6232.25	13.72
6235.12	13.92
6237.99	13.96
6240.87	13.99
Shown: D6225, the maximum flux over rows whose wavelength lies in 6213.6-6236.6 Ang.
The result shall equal 14.31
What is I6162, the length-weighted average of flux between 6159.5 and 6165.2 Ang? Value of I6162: 13.4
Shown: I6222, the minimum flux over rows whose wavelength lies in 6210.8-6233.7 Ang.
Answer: 13.72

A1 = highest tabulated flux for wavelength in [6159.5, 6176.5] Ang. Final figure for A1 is 13.96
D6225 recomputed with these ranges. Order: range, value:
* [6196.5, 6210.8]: 14.55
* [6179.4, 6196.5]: 14.45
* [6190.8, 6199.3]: 14.41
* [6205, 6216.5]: 14.63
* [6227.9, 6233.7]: 14.1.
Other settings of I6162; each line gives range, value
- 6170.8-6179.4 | 13.9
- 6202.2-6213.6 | 14.5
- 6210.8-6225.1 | 14.1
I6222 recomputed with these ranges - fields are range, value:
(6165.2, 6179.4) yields 13.35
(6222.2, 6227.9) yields 14.06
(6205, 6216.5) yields 14.11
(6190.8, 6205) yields 13.91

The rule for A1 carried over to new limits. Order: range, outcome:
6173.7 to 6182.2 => 14.4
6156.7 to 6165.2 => 14.07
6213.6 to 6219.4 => 14.11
